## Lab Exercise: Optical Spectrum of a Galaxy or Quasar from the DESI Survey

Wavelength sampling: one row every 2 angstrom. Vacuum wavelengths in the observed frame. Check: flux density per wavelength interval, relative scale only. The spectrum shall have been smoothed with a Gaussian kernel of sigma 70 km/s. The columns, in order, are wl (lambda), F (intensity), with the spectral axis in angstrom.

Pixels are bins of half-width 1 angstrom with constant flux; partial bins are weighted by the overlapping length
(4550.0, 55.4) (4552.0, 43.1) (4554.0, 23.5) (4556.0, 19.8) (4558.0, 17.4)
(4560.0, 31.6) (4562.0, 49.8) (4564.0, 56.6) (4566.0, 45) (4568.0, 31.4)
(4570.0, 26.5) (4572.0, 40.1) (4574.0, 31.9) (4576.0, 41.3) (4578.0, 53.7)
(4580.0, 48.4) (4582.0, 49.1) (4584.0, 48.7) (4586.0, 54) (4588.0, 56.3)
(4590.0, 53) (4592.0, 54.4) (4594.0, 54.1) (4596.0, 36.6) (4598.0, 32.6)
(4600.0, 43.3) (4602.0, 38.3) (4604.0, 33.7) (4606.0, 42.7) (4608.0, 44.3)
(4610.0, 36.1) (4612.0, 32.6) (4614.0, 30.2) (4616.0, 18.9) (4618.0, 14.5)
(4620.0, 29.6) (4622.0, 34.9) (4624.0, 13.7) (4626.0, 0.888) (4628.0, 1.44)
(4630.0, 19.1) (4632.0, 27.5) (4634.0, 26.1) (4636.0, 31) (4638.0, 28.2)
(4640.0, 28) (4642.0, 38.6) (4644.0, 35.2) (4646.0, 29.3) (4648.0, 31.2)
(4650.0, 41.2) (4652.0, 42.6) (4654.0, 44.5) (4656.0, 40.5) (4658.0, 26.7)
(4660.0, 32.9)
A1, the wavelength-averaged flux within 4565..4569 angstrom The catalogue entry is 38.2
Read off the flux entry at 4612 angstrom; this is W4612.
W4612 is 32.6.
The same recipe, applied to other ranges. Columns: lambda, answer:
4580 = 48.4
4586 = 54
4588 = 56.3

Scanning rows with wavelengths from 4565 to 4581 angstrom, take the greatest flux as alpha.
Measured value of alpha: 53.7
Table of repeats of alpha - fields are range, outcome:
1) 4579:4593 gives 56.3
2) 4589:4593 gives 54.4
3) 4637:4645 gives 38.6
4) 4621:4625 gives 34.9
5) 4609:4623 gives 36.1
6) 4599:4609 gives 44.3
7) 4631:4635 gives 27.5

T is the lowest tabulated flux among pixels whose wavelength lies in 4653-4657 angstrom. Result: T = 40.5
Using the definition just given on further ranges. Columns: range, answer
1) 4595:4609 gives 32.6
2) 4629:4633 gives 19.1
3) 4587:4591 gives 53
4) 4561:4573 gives 26.5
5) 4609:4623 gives 14.5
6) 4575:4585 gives 41.3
